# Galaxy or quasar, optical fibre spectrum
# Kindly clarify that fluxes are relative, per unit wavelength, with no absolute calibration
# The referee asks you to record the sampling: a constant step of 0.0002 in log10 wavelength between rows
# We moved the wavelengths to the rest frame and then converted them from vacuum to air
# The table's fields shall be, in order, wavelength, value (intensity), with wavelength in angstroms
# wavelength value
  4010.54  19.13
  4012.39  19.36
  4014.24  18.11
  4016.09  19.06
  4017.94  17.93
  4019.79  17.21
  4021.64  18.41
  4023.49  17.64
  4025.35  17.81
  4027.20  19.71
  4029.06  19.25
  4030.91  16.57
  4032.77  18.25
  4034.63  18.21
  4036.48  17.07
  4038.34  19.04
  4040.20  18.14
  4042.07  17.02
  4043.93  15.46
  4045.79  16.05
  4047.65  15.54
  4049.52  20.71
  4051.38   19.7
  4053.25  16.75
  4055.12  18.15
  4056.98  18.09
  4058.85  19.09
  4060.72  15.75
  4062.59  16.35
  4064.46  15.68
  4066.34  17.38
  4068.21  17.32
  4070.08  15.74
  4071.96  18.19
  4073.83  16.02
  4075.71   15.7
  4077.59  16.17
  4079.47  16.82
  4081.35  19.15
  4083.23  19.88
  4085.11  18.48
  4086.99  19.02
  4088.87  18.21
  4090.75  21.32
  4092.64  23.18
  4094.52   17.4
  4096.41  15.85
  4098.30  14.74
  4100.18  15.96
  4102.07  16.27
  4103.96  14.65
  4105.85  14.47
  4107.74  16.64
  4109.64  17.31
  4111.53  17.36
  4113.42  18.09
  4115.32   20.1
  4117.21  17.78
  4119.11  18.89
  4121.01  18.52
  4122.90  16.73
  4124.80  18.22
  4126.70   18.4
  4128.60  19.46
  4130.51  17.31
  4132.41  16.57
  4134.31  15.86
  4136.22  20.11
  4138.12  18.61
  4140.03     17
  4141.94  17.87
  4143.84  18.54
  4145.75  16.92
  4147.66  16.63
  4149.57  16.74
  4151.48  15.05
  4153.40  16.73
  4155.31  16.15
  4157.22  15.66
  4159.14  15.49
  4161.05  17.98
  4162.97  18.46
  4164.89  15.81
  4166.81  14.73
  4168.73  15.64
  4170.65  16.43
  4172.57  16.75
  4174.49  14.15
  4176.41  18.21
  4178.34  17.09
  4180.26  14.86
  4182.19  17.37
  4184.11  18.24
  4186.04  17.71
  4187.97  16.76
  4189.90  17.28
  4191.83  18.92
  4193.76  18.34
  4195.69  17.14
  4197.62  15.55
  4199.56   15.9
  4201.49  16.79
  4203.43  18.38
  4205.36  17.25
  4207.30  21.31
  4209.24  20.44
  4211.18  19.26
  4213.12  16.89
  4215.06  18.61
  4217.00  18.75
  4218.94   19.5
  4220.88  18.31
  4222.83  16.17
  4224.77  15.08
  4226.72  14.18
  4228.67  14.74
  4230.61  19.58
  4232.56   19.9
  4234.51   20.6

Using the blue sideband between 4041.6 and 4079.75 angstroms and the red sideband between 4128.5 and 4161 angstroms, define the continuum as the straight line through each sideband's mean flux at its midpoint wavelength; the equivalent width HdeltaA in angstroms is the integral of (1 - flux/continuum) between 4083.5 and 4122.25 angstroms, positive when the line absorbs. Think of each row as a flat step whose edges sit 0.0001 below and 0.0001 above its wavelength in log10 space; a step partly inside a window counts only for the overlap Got -1.6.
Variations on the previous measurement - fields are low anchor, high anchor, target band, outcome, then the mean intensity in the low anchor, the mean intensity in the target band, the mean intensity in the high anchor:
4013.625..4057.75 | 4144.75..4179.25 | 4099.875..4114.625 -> 0.5 angstroms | 17.9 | 16.4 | 16.4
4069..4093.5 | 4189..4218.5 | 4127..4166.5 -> 2.3 angstroms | 18.3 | 17.1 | 18.1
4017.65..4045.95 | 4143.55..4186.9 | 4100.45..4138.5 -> -1.3 angstroms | 17.8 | 17.5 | 16.5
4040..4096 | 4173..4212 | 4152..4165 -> 0.7 angstroms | 17.7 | 16.6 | 17.5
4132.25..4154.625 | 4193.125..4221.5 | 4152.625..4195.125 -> 2.2 angstroms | 17.2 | 16.8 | 18.2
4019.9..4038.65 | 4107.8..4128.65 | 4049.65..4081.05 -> 1.6 angstroms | 18.1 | 17.2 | 18.1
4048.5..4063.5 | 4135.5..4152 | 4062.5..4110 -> 1.7 angstroms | 18.1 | 17.2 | 17.5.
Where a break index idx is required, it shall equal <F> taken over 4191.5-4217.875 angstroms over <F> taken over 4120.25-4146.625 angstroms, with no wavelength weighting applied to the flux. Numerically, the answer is 1.0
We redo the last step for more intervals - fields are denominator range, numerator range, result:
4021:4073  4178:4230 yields 0.99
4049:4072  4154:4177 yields 0.93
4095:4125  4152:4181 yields 0.96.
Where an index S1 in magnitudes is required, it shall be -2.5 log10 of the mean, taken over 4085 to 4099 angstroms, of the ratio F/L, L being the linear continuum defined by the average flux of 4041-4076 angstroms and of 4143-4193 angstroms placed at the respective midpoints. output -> -0.10 mag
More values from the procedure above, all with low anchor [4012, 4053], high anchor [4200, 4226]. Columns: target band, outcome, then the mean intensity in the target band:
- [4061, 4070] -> 0.09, 16.5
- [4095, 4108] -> 0.16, 15.5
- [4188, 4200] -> 0.06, 17.2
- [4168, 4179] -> 0.11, 16.4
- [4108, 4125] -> 0.00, 18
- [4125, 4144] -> 0.01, 18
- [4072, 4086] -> 0.03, 17.5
